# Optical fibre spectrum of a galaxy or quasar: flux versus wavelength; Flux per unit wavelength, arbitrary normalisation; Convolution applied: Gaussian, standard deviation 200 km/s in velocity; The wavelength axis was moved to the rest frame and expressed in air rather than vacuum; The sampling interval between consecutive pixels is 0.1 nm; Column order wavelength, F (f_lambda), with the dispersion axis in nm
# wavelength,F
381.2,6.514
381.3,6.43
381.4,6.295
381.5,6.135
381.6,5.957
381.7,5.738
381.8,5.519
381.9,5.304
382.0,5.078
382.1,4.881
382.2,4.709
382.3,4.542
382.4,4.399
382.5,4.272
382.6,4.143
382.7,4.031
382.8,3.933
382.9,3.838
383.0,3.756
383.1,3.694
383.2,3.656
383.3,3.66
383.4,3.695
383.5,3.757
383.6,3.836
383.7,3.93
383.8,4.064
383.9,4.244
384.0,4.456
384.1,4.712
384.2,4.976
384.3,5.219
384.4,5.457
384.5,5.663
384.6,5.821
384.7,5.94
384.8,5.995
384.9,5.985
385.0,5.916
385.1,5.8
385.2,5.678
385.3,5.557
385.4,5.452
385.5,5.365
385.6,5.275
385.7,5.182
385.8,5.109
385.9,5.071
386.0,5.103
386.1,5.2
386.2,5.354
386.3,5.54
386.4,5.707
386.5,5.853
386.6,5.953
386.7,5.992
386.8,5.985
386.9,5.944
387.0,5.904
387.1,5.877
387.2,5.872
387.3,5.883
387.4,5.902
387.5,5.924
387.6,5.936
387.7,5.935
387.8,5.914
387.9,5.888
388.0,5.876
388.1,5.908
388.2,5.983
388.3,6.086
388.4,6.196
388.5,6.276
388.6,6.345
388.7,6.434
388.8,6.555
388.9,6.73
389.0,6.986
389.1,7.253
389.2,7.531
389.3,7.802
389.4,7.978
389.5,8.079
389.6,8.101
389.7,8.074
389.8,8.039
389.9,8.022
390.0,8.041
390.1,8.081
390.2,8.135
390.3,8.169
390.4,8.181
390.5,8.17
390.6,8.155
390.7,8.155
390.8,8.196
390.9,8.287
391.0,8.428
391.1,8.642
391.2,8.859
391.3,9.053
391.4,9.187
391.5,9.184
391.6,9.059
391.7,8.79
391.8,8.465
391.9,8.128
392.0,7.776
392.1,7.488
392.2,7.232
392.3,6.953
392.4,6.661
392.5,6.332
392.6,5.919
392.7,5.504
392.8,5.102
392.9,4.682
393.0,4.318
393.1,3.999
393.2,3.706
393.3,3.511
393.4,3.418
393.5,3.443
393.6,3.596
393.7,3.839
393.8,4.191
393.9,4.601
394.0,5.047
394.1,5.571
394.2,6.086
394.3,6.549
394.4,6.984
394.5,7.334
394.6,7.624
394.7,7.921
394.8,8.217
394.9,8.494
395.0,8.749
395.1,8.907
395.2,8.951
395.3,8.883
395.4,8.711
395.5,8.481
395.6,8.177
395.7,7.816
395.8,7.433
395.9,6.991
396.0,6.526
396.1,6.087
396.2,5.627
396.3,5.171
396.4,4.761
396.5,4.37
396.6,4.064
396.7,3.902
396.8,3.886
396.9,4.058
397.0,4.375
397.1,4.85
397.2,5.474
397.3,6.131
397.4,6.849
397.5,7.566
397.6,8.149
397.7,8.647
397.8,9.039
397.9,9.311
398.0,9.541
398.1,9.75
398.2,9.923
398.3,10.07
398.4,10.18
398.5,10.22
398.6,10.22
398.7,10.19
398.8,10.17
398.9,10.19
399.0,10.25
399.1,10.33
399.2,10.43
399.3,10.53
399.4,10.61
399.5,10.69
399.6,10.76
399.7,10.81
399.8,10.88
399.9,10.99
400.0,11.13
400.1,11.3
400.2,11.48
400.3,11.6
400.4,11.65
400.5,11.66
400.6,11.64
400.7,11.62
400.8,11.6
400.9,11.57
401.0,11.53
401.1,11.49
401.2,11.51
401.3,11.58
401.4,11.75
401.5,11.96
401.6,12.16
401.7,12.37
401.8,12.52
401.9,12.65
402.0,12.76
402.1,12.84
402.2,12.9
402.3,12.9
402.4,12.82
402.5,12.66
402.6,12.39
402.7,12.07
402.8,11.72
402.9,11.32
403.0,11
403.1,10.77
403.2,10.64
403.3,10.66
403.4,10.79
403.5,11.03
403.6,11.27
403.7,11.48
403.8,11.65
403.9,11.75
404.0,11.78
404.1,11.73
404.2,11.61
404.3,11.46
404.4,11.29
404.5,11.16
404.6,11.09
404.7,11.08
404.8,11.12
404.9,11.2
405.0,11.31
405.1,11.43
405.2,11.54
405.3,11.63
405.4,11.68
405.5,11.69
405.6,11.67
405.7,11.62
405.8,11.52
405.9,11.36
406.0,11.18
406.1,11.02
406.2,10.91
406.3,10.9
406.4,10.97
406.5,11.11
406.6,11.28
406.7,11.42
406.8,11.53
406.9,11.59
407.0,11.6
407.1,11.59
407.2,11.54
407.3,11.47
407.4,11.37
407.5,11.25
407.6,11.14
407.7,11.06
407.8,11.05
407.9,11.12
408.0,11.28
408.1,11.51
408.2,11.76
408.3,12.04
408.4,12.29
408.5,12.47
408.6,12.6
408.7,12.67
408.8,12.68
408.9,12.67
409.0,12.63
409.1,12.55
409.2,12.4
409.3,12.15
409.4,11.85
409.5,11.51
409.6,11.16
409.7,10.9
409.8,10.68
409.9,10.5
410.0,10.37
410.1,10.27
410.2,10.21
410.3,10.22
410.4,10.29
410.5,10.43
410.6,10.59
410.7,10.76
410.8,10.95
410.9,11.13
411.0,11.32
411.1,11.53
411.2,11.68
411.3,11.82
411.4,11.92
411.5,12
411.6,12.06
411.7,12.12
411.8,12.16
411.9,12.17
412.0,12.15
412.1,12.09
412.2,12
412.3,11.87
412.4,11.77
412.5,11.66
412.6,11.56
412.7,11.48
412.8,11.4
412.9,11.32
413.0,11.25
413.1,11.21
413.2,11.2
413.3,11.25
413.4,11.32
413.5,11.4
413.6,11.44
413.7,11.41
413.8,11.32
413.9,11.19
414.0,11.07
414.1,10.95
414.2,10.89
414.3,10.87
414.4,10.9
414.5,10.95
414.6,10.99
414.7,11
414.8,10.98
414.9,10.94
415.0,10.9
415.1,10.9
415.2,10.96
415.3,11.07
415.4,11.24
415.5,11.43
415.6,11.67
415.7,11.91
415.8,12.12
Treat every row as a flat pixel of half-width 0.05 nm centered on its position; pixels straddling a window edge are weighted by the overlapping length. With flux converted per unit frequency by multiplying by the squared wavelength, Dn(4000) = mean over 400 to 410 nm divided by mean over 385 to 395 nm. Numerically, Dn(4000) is 1.9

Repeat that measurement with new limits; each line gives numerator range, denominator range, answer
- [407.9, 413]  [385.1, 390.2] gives 2.06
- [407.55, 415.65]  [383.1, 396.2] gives 1.99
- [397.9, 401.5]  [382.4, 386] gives 2.46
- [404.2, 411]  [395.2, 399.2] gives 1.56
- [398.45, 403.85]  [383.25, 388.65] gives 2.26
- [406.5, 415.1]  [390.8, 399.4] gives 1.71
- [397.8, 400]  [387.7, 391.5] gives 1.43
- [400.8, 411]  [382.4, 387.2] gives 2.55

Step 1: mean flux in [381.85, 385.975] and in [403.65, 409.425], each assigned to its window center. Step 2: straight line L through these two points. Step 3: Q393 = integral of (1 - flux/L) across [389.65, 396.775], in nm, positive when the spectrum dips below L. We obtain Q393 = 0.561 nm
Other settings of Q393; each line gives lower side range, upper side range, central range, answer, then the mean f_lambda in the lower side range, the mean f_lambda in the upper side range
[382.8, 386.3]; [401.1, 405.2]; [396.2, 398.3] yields 0.667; 4.89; 11.7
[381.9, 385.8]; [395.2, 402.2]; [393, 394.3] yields 0.576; 4.76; 9.33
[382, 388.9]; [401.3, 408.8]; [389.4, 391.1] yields -0.334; 5.26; 11.6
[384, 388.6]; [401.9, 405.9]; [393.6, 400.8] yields 0.960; 5.69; 11.6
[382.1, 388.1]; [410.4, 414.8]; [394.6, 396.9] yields 0.198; 5.13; 11.4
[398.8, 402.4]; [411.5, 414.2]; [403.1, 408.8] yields 0.048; 11.5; 11.6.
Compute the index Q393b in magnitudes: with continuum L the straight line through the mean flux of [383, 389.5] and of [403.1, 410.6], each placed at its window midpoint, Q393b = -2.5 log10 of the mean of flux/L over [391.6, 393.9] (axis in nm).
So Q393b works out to 0.289 mag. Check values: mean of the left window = 5.61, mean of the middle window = 5.65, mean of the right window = 11.4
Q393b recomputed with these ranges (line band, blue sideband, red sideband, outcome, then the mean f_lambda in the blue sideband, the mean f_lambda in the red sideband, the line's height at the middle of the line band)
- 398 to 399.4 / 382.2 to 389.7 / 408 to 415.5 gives -0.20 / 5.52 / 11.4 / 8.44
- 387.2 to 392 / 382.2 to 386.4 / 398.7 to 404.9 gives -0.09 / 4.82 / 11.4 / 6.83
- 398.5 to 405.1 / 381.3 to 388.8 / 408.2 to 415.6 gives -0.24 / 5.29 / 11.4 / 9.12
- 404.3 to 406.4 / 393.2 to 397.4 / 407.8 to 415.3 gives -0.20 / 6.05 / 11.4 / 9.38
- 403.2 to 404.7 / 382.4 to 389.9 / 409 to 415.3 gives -0.19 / 5.62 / 11.3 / 9.51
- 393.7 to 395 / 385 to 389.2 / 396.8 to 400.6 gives 0.24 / 5.89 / 9.41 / 8.09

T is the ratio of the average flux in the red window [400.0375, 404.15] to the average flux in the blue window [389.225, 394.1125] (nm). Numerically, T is 1.70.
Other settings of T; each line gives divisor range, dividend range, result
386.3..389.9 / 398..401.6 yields 1.68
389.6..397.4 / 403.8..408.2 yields 1.69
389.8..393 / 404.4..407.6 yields 1.47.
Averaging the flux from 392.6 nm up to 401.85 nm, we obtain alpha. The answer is 8.19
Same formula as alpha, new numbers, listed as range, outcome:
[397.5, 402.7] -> 11.1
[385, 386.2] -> 5.37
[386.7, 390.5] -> 6.81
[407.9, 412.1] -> 11.6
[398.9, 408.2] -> 11.4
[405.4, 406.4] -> 11.3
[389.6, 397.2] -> 6.75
